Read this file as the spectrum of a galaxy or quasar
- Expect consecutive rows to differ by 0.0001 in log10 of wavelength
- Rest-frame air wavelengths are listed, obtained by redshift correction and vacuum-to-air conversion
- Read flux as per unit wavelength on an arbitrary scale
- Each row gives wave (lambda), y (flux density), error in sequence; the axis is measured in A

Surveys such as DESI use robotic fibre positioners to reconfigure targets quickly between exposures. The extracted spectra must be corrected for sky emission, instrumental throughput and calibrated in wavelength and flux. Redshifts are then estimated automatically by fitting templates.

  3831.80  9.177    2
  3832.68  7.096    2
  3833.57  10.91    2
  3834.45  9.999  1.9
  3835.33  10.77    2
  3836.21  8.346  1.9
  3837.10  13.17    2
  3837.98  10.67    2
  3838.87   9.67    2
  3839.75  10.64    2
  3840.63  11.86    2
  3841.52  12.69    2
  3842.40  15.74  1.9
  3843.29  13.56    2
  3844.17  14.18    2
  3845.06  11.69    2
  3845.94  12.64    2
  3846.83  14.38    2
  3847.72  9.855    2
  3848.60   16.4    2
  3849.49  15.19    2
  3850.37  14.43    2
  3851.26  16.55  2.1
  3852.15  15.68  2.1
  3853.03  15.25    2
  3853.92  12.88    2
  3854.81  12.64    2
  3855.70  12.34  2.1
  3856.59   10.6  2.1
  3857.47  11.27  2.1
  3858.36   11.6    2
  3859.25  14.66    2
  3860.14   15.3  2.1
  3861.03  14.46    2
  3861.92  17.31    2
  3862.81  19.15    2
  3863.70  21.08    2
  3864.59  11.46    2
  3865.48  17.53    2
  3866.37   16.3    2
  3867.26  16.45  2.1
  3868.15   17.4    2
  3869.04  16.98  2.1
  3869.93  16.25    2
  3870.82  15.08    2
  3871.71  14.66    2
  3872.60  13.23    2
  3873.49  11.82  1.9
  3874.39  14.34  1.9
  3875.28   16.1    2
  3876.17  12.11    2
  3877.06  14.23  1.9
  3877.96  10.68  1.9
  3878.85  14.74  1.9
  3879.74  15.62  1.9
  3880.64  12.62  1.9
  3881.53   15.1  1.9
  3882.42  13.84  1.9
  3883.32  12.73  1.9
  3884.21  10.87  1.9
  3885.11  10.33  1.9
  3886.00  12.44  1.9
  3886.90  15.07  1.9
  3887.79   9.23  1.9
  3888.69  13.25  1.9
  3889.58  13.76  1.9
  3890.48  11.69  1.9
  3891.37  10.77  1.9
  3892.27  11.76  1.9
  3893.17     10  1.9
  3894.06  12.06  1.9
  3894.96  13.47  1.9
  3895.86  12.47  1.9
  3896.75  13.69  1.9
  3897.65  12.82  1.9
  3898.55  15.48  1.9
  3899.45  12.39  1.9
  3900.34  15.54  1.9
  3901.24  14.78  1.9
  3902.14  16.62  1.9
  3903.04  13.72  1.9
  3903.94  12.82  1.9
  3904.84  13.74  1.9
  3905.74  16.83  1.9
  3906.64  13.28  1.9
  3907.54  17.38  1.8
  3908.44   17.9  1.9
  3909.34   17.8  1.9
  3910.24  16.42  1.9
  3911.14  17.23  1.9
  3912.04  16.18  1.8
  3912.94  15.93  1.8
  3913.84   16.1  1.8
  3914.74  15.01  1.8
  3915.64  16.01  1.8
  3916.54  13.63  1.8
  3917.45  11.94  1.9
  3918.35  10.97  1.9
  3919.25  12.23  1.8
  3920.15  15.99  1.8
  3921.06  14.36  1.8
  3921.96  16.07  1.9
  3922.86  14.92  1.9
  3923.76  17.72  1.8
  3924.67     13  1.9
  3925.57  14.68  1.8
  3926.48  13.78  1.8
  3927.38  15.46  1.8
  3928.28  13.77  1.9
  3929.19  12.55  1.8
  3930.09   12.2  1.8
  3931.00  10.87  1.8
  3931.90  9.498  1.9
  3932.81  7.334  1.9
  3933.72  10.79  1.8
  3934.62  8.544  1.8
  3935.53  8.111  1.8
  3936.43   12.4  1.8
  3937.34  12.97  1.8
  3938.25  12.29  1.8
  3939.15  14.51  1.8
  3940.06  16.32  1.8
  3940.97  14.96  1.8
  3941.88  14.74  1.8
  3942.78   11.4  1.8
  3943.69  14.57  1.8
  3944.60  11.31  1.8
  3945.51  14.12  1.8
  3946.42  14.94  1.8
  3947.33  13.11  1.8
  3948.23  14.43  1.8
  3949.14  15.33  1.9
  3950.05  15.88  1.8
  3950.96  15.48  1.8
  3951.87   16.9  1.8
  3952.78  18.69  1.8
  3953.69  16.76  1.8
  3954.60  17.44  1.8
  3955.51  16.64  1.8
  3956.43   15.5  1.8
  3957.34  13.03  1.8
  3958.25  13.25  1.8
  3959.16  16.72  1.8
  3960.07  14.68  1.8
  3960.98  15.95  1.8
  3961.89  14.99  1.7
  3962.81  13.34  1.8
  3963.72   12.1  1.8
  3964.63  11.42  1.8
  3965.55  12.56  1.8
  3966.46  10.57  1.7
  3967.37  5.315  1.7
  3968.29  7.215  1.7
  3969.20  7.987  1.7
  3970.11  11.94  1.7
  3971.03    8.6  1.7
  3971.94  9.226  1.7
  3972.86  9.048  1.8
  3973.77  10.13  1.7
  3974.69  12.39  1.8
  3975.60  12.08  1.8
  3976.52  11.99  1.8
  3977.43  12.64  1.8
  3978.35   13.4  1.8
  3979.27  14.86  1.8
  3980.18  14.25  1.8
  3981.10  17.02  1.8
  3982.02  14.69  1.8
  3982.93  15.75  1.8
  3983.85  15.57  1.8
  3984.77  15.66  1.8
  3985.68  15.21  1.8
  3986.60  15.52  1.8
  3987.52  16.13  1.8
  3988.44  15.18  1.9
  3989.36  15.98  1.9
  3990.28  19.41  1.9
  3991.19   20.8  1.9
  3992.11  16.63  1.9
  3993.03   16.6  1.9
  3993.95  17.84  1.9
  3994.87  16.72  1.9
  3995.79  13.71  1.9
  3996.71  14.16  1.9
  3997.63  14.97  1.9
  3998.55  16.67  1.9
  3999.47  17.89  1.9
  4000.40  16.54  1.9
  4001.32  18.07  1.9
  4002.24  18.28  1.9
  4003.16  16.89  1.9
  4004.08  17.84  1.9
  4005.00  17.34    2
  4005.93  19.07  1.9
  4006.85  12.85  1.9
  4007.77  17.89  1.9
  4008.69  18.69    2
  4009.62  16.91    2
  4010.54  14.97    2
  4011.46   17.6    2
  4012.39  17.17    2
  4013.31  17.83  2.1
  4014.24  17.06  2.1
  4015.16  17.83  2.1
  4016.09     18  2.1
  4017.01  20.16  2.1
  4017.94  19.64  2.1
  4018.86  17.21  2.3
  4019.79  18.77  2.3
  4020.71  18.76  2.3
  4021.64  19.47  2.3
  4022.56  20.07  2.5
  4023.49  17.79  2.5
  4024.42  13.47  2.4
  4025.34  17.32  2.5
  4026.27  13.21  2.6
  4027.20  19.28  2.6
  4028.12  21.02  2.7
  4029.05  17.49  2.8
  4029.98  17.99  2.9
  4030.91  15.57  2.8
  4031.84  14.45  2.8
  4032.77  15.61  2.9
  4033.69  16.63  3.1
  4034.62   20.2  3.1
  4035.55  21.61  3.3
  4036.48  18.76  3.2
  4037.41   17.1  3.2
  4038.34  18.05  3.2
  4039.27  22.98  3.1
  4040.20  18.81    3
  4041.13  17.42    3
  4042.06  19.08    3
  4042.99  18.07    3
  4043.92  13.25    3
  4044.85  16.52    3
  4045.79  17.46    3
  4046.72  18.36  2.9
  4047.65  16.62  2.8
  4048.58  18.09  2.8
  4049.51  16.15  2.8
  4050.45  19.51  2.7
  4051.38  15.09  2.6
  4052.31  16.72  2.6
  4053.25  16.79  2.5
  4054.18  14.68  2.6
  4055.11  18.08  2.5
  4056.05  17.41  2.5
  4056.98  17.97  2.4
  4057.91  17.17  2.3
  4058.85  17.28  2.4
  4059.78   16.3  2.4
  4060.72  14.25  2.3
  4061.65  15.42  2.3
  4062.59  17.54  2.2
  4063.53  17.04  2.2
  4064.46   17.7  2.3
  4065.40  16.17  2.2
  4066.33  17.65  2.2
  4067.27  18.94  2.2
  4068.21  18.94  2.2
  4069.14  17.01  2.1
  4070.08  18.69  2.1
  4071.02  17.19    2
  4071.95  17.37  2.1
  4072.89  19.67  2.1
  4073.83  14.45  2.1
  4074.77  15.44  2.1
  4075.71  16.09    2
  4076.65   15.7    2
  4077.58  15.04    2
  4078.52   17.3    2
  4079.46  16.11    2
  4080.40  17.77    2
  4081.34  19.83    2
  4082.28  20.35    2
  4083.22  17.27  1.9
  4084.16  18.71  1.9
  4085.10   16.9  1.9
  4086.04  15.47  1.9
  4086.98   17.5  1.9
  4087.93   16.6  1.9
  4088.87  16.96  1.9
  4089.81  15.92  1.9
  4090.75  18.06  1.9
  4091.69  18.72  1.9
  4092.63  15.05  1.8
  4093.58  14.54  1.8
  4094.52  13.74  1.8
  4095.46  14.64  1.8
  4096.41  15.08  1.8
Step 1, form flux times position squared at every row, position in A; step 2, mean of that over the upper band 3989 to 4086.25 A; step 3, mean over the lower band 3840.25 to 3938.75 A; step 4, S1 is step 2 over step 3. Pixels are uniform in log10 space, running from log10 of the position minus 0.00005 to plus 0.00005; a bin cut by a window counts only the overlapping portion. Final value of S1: 1.4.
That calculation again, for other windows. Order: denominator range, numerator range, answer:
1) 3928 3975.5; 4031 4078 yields 1.42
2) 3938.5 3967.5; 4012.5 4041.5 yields 1.30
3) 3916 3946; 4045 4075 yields 1.41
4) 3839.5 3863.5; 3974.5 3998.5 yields 1.19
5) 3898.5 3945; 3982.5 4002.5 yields 1.23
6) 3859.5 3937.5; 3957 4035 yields 1.17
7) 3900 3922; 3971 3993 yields 0.99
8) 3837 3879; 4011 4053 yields 1.37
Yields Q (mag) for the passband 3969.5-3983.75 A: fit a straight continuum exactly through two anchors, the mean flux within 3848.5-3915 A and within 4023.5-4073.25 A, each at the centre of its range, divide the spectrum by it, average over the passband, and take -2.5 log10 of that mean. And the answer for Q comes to 0.27 mag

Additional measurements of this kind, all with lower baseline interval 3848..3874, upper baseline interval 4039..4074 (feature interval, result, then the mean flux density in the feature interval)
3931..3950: 0.25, 12.6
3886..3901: 0.20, 12.7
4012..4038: -0.06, 17.8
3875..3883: 0.10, 13.8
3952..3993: 0.17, 13.9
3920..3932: 0.13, 14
